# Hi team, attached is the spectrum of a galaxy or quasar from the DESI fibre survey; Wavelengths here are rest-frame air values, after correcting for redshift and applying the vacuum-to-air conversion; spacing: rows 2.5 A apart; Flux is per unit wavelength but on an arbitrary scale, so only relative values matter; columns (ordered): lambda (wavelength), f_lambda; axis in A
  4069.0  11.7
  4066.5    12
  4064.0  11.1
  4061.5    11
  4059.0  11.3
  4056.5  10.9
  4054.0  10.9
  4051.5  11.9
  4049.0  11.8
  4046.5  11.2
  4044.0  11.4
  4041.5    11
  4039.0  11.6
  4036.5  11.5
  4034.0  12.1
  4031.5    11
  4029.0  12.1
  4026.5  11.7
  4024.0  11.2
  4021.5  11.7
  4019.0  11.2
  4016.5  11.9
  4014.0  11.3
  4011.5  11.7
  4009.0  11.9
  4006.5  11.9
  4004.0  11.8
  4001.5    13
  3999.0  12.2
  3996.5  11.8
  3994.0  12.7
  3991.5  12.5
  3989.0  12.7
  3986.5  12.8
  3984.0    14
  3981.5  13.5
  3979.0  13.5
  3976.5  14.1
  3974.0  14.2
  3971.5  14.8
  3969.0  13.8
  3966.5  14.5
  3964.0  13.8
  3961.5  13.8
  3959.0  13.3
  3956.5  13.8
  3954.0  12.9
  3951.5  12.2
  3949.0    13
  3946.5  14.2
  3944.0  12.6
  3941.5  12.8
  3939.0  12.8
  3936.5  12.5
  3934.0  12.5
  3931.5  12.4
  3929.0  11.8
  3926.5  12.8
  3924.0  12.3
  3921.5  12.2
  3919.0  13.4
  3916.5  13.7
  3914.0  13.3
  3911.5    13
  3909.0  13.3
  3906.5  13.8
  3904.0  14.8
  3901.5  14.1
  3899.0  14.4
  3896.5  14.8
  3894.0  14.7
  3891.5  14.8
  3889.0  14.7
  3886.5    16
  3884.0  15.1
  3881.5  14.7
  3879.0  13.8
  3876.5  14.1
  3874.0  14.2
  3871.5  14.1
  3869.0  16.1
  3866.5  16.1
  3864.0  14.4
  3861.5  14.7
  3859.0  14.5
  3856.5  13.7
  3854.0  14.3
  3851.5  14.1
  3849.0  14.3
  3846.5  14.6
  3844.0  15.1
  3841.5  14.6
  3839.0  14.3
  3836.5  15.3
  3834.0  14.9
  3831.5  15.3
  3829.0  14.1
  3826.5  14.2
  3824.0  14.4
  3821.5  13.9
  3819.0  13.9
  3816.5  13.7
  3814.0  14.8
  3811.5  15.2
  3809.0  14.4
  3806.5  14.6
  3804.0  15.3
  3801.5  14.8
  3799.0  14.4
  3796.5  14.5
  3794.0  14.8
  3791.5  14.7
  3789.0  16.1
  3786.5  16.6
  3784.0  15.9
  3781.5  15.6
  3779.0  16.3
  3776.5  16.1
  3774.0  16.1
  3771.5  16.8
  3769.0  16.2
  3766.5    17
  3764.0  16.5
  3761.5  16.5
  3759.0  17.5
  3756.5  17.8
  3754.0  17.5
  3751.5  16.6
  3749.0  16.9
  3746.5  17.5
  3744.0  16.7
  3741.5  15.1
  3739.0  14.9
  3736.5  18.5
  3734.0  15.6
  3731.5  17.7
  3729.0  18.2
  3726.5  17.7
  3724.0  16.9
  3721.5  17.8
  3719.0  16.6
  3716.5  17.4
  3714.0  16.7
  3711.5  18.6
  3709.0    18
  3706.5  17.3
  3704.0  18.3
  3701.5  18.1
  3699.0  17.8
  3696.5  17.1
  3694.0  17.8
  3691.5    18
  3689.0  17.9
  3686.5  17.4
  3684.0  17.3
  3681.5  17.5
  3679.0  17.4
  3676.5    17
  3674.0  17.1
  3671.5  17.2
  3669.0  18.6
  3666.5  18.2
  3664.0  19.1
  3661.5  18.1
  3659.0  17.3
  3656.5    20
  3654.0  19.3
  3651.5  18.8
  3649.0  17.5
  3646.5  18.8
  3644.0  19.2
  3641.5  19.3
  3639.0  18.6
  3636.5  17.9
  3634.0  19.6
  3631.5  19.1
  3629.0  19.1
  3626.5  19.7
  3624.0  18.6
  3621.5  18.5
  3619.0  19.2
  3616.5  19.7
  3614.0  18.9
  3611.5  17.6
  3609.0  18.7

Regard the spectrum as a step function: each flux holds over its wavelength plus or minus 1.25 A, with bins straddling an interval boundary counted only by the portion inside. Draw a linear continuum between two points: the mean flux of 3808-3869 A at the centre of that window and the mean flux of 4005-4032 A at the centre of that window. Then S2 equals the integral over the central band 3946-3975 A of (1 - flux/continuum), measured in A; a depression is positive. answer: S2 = -2.6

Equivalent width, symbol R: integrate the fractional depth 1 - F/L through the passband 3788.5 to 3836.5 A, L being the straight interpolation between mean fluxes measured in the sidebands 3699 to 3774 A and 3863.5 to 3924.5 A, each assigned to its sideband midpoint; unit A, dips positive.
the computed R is 3.4 A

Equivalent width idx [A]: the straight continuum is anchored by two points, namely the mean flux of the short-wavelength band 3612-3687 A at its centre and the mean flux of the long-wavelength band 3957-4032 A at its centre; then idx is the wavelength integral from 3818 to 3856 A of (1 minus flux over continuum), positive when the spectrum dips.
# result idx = 2.1 A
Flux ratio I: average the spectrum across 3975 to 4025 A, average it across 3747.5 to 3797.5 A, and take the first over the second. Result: 0.8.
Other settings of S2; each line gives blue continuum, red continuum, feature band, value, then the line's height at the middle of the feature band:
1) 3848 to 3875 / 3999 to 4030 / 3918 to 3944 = 1.5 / 13.3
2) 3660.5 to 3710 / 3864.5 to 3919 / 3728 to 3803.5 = 0.8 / 16.5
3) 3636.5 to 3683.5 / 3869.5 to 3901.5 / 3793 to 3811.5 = 1.4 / 16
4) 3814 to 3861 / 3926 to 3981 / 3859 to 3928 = -1.6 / 13.9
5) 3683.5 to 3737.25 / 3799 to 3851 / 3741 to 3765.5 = -0.7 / 16.5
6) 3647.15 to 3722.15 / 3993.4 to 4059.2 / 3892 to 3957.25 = 1.2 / 13.5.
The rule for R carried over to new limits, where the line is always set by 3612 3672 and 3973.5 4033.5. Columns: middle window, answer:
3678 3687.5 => 0.34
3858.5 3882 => 0.04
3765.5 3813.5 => 1.83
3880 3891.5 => -0.51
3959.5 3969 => -0.67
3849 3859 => 0.58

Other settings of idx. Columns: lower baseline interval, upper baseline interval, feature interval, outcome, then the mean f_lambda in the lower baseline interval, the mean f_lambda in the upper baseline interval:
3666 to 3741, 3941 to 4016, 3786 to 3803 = 1.0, 17.5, 13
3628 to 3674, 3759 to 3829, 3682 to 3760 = -1.5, 18.6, 15.3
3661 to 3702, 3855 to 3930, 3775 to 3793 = 0.1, 17.7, 14.1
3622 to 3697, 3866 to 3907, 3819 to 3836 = 1.3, 18.3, 14.7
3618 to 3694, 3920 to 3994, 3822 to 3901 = 0.8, 18.4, 13.2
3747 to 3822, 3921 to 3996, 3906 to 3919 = 0.4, 15.7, 13.2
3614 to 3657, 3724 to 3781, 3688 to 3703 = 0.1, 19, 16.8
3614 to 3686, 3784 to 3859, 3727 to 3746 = -0.2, 18.5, 14.7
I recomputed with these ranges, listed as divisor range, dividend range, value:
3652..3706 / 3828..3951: 0.78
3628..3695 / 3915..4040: 0.69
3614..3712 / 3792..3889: 0.80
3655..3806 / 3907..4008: 0.77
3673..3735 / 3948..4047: 0.72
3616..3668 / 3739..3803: 0.86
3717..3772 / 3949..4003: 0.79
